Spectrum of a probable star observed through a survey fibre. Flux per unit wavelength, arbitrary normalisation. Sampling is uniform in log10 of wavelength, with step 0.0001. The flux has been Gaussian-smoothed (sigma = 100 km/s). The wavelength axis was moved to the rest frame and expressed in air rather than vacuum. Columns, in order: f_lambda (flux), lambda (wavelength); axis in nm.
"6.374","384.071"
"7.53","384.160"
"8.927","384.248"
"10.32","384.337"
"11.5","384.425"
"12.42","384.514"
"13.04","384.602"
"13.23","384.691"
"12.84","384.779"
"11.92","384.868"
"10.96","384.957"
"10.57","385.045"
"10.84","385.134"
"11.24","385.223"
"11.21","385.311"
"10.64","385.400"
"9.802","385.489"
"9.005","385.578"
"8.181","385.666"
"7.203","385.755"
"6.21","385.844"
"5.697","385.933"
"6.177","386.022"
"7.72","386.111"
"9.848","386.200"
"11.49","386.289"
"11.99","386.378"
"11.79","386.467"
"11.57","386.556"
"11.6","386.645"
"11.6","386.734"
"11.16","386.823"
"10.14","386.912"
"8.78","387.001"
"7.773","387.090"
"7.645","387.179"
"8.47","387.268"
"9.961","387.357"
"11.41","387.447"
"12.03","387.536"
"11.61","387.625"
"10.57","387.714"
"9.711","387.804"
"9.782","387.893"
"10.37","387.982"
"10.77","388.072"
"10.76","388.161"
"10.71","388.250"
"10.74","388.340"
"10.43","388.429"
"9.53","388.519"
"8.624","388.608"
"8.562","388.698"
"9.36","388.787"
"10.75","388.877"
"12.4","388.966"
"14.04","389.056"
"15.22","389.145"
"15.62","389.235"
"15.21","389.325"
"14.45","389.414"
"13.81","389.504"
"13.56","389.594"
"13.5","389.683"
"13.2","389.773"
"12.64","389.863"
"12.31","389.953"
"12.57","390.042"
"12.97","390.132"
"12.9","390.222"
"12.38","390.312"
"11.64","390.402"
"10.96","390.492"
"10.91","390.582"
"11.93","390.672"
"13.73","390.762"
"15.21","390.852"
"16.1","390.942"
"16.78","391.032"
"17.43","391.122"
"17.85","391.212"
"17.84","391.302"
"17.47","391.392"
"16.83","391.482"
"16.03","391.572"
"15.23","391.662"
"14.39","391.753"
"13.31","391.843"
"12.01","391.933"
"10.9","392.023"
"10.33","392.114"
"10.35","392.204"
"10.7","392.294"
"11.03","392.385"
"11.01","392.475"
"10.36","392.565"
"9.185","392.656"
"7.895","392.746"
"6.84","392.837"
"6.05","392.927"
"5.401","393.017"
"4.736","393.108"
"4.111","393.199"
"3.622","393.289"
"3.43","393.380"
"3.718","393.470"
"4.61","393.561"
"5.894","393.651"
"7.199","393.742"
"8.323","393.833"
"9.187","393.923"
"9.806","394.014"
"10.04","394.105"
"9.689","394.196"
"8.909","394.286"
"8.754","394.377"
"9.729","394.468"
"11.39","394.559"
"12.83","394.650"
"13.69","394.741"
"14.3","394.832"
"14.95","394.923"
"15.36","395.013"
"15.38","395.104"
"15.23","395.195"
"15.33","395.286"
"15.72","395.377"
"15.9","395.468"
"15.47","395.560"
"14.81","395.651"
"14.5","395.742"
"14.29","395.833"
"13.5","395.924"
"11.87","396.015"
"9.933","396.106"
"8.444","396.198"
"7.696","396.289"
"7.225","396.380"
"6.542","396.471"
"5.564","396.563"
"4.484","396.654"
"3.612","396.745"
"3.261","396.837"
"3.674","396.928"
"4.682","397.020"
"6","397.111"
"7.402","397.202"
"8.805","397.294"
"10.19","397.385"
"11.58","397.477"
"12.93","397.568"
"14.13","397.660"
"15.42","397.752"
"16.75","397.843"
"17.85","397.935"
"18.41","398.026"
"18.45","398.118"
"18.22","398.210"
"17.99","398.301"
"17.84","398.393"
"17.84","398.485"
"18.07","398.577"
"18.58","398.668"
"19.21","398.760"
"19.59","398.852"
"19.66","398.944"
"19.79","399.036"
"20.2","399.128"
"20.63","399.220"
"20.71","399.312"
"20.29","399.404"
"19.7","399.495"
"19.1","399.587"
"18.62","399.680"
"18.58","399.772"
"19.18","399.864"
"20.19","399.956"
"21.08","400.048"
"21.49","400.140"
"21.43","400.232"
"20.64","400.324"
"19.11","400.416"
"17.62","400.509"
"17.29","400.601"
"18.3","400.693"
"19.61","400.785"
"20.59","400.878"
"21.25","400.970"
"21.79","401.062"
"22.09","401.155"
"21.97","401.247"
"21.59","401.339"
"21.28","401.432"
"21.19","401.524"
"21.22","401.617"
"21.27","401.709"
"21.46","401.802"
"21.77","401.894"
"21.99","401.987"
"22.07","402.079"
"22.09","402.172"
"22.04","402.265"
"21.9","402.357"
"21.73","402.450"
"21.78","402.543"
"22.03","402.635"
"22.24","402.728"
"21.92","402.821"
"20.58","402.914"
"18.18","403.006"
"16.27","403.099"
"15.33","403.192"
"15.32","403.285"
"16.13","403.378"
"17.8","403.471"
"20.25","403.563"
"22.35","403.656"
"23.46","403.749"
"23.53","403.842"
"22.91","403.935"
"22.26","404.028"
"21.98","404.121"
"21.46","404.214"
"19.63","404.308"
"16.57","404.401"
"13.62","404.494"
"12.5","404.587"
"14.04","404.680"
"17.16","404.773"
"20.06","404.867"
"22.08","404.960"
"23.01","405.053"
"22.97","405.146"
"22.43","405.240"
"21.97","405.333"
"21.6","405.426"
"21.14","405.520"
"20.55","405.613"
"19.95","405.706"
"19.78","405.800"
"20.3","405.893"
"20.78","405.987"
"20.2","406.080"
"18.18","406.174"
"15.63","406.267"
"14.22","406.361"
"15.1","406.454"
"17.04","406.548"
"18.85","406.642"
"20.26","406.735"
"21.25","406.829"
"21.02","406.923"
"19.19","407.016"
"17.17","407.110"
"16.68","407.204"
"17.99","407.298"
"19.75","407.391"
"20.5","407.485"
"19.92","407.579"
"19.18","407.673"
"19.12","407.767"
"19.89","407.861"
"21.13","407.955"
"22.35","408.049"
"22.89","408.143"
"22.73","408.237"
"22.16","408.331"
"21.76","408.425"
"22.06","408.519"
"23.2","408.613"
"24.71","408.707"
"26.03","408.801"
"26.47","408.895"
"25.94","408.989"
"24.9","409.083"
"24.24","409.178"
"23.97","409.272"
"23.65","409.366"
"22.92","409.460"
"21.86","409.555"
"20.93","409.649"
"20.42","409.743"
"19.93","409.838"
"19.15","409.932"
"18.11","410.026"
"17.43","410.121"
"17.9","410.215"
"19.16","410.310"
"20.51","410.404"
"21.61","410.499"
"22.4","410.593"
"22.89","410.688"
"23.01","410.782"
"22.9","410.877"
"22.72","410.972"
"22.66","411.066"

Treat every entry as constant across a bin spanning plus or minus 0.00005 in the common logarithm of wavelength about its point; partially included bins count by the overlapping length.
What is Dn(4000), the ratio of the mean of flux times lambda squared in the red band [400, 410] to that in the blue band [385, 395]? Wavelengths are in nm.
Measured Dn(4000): 2.04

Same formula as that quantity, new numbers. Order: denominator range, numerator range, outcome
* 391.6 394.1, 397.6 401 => 2.29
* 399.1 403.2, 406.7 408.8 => 1.05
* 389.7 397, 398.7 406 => 1.93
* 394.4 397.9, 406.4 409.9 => 2.03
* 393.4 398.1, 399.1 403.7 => 1.95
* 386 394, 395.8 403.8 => 1.64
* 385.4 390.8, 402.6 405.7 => 1.96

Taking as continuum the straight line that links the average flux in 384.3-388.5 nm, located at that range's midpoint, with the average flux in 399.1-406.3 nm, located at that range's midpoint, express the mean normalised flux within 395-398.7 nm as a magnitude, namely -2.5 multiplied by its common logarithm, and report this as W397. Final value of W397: 0.323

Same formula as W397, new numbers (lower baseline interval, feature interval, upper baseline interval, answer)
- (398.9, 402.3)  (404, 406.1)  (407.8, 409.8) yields 0.11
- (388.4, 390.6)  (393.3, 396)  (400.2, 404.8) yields 0.34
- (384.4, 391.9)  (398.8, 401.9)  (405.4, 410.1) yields -0.17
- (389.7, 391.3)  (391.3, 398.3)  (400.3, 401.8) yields 0.45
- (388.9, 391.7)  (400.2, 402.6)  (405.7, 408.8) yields -0.17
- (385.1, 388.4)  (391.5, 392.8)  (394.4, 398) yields -0.10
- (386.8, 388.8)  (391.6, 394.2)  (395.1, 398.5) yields 0.27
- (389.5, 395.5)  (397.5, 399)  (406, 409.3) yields -0.16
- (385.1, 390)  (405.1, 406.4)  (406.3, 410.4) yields -0.03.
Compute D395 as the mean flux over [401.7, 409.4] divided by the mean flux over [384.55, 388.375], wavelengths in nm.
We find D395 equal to 2.0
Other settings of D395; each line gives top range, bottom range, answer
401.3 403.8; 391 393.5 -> 1.89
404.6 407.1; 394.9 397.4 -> 1.89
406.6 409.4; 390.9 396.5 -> 1.92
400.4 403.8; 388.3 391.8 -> 1.52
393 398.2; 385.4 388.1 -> 1.07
